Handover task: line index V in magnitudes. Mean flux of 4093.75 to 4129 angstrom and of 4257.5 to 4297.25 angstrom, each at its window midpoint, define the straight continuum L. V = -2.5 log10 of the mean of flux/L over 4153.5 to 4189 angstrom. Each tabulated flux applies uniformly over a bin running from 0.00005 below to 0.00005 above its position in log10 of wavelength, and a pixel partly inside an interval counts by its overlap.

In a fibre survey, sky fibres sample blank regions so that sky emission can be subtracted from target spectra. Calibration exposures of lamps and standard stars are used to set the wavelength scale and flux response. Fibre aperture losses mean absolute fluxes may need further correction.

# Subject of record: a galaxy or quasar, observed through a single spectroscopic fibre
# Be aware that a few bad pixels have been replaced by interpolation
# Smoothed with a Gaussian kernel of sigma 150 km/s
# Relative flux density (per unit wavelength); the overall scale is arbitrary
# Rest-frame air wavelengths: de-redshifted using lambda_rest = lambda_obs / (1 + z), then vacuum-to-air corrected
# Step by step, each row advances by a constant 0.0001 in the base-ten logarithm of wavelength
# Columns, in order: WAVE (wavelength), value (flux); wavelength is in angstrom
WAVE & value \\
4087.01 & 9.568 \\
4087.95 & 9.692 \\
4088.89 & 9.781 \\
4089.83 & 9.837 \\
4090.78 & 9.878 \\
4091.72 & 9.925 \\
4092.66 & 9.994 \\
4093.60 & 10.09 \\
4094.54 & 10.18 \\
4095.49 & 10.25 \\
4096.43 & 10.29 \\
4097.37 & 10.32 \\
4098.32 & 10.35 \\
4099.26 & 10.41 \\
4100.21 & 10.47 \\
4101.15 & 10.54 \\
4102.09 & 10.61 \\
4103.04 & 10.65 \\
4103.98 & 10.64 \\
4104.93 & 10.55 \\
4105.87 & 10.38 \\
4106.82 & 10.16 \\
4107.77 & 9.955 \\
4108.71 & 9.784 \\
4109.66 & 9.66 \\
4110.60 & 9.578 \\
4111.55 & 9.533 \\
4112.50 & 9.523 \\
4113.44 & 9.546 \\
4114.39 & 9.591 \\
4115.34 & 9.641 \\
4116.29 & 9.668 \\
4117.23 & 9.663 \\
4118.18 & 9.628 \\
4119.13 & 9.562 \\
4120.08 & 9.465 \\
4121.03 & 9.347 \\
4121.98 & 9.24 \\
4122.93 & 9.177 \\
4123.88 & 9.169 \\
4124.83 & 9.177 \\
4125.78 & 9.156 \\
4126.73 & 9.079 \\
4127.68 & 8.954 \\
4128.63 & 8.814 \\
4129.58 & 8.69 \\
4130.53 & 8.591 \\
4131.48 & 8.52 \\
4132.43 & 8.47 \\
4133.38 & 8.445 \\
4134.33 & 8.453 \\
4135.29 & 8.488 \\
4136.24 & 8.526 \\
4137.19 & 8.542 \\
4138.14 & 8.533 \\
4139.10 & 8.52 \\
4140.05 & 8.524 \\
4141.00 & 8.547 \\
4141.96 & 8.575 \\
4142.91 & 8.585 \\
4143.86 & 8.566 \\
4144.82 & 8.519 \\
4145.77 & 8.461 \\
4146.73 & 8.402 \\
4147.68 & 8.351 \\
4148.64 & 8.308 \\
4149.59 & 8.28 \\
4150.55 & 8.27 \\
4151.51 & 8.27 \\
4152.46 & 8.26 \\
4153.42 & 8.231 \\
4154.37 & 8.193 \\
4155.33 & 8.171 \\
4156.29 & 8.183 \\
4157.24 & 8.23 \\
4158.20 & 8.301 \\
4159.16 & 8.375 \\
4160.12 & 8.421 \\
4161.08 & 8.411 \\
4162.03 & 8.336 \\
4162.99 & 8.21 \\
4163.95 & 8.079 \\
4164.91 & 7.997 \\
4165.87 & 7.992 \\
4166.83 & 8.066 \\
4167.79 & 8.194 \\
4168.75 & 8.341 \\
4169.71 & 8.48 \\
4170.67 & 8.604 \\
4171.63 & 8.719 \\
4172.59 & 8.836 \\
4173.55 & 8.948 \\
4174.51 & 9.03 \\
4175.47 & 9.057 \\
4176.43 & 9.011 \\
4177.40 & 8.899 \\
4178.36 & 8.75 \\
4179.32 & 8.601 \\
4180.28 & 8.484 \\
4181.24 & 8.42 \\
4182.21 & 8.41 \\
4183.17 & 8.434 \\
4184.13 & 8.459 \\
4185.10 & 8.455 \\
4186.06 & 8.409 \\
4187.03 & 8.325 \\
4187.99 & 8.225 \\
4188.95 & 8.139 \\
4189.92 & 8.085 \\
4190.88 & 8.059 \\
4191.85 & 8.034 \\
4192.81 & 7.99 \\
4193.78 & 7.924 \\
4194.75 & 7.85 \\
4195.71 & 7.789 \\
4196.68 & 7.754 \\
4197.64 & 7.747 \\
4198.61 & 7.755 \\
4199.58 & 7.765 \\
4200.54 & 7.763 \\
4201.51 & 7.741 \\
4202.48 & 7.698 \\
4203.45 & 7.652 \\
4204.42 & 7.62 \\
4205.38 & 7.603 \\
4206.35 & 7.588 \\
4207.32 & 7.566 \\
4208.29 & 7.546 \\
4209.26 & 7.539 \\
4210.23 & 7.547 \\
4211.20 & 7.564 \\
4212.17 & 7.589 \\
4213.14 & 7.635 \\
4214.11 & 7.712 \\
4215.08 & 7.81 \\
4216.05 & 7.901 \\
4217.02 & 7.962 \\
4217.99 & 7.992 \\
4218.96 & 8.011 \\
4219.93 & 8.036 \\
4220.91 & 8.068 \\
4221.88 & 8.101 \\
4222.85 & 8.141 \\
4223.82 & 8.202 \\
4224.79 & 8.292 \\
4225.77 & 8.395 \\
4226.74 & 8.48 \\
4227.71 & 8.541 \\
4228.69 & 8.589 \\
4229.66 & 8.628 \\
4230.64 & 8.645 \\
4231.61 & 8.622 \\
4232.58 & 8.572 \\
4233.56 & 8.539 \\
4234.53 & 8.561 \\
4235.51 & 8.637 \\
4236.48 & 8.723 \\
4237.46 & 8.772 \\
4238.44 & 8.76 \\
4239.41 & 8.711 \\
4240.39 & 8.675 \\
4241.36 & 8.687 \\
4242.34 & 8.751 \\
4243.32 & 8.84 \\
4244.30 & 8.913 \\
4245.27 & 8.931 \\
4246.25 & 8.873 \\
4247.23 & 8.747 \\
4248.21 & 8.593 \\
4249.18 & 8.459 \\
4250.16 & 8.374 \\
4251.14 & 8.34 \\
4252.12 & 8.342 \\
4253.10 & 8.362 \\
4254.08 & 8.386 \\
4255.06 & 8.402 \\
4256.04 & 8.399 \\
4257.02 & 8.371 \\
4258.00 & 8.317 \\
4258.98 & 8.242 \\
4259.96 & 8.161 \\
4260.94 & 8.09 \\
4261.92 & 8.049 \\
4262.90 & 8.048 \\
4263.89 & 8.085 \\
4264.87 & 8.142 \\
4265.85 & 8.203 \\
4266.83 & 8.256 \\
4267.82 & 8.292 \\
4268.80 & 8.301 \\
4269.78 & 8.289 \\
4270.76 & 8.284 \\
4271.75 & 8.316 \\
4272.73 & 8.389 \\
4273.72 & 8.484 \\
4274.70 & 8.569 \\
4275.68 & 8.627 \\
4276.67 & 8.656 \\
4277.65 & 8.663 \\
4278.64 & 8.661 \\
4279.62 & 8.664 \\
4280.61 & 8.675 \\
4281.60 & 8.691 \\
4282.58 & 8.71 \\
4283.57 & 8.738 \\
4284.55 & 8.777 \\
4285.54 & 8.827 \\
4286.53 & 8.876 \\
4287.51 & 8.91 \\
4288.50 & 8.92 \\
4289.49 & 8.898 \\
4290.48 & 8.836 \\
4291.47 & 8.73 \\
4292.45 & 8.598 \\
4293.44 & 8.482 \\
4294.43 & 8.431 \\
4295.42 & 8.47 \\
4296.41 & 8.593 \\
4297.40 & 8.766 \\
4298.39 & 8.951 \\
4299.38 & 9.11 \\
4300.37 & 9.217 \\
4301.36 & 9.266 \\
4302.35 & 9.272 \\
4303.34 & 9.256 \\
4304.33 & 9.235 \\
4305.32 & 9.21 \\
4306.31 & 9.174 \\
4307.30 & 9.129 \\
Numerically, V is 0.11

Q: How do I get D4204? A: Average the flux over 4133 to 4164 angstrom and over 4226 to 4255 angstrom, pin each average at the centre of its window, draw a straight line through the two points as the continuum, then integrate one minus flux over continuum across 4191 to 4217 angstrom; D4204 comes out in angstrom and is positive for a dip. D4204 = 2.43 angstrom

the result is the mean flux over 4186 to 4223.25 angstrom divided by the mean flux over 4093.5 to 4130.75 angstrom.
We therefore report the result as 0.80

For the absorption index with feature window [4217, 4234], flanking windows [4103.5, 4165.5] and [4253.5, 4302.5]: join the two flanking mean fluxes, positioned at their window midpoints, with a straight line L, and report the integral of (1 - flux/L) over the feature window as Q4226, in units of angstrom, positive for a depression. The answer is 0.67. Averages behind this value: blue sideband 8.88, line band 8.33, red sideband 8.56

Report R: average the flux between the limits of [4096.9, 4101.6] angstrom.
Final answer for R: 10.4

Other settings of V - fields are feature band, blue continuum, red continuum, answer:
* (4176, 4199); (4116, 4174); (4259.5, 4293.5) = 0.042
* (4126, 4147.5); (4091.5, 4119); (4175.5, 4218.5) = 0.092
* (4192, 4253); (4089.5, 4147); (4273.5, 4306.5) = 0.110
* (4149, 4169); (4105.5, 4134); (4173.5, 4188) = 0.082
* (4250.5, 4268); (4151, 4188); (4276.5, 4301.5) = 0.056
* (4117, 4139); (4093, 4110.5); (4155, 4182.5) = 0.076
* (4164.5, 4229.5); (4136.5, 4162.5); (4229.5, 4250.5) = 0.053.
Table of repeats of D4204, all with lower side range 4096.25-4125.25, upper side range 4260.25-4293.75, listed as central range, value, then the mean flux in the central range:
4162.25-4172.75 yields 1.2 angstrom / 8.3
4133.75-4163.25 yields 3.6 angstrom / 8.39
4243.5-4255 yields 0.2 angstrom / 8.58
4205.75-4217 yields 1.7 angstrom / 7.65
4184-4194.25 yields 1.2 angstrom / 8.18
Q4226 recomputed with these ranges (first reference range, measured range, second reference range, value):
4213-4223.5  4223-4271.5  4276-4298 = -1.1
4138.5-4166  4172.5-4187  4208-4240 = -0.7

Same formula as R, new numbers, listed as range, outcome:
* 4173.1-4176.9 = 9.02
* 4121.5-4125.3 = 9.18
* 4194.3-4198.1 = 7.8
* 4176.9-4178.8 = 8.8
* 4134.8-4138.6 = 8.52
